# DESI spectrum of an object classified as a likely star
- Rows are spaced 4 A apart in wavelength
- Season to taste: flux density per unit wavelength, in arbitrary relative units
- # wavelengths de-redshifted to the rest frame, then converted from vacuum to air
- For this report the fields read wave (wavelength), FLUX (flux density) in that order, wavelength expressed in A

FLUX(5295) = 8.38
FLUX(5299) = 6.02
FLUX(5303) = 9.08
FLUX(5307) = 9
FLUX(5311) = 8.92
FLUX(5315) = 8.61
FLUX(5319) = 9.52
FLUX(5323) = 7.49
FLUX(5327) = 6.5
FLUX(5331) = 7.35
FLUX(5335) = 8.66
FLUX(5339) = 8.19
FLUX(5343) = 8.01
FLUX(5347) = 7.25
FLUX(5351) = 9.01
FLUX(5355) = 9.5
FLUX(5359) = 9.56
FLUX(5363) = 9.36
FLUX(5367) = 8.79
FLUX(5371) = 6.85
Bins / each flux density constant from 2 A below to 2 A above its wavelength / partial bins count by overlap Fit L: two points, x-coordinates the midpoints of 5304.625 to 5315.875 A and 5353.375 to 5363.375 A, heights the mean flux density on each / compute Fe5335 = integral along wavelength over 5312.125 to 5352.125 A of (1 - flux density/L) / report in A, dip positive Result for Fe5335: 4.8 A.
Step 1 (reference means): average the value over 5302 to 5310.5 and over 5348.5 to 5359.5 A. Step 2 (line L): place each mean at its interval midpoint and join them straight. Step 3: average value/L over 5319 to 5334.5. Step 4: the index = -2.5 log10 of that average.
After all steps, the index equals 0.20 mag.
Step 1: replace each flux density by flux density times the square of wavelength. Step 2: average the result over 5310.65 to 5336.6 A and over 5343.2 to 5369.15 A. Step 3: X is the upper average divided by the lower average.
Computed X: 1.1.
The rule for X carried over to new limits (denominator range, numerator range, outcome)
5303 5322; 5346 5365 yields 1.03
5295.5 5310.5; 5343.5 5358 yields 1.07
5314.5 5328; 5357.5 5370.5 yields 1.13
